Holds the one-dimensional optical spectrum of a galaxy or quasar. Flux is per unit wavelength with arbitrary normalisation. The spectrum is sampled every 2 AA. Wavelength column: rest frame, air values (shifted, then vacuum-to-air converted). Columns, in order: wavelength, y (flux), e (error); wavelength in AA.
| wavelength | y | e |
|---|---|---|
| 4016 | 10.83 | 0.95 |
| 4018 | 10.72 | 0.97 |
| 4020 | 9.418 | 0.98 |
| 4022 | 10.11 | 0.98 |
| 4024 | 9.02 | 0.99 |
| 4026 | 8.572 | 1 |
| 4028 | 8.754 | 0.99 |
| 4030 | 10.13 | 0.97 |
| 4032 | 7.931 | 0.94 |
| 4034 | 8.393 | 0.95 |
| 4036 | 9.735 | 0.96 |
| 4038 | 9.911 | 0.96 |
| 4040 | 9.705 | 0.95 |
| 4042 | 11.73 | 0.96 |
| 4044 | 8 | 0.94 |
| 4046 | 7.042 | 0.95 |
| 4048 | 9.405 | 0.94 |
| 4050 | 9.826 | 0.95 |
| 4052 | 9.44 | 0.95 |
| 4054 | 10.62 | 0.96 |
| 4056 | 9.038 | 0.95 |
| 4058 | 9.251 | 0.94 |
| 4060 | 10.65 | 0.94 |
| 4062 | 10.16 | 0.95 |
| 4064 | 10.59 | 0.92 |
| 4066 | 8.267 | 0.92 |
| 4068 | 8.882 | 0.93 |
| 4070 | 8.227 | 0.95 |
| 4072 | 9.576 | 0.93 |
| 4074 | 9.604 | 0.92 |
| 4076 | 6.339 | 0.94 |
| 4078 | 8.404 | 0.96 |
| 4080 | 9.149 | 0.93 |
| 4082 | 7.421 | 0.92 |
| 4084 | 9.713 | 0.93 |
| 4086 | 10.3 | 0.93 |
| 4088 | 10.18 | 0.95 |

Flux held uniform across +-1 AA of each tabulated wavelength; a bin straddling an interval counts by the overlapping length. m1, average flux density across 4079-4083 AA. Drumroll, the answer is 8.29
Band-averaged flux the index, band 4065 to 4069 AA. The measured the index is 8.57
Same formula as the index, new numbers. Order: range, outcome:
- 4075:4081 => 7.96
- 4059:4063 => 10.4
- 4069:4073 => 8.9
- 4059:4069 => 9.71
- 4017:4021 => 10.1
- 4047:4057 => 9.67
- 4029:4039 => 9.22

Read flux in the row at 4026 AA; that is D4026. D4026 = 8.572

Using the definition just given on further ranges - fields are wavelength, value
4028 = 8.754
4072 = 9.576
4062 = 10.16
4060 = 10.65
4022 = 10.11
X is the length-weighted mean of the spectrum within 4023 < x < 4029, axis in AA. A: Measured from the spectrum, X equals 8.78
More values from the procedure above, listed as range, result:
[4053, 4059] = 9.64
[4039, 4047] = 9.12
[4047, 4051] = 9.62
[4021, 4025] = 9.56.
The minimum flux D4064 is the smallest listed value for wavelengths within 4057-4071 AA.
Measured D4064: 8.227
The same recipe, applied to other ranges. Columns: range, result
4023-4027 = 8.572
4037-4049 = 7.042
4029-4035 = 7.931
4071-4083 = 6.339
